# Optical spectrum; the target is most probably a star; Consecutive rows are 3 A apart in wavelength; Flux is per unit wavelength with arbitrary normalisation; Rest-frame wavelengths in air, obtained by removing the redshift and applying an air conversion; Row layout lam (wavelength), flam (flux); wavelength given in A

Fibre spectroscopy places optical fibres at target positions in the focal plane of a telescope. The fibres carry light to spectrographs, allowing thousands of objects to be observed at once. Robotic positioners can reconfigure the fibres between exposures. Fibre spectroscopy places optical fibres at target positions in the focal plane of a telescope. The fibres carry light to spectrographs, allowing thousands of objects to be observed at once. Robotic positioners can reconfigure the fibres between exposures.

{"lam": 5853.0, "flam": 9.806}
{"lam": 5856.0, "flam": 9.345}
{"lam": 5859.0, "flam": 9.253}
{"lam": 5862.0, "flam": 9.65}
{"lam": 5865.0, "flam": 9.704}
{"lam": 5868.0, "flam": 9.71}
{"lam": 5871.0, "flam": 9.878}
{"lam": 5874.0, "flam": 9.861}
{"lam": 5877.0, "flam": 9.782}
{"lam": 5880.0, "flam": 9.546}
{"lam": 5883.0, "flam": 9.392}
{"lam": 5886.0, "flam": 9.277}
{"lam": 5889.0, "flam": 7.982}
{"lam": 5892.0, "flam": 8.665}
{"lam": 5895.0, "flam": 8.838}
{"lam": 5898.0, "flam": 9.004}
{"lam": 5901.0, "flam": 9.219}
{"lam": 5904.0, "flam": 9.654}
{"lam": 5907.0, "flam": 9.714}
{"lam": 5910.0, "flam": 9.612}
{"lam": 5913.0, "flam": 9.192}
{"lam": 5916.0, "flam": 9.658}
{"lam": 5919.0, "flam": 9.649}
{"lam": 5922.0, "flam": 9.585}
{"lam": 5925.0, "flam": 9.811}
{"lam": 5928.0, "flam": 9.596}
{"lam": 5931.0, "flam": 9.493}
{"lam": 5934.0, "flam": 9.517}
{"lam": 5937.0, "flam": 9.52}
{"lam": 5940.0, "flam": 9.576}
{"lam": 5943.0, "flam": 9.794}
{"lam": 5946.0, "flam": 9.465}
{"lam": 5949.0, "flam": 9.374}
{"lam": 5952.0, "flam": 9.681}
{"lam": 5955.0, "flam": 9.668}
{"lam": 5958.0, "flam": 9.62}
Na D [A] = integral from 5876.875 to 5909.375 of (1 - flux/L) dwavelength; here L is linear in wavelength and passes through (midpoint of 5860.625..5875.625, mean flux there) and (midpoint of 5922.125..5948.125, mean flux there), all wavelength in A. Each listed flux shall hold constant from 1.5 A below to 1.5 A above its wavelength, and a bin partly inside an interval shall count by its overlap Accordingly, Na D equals 1.8 A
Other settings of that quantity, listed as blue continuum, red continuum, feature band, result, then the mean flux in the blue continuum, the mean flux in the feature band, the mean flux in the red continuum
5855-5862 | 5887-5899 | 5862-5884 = -1.6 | 9.37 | 9.7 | 8.63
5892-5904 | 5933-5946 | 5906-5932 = -0.7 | 9.06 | 9.59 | 9.59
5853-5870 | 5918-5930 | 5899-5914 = 0.2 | 9.57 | 9.47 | 9.65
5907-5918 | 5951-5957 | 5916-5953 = 0.0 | 9.53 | 9.59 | 9.67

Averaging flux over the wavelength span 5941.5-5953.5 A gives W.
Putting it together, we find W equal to 9.58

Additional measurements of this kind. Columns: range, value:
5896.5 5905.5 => 9.29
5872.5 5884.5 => 9.65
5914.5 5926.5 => 9.68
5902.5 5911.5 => 9.66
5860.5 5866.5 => 9.68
